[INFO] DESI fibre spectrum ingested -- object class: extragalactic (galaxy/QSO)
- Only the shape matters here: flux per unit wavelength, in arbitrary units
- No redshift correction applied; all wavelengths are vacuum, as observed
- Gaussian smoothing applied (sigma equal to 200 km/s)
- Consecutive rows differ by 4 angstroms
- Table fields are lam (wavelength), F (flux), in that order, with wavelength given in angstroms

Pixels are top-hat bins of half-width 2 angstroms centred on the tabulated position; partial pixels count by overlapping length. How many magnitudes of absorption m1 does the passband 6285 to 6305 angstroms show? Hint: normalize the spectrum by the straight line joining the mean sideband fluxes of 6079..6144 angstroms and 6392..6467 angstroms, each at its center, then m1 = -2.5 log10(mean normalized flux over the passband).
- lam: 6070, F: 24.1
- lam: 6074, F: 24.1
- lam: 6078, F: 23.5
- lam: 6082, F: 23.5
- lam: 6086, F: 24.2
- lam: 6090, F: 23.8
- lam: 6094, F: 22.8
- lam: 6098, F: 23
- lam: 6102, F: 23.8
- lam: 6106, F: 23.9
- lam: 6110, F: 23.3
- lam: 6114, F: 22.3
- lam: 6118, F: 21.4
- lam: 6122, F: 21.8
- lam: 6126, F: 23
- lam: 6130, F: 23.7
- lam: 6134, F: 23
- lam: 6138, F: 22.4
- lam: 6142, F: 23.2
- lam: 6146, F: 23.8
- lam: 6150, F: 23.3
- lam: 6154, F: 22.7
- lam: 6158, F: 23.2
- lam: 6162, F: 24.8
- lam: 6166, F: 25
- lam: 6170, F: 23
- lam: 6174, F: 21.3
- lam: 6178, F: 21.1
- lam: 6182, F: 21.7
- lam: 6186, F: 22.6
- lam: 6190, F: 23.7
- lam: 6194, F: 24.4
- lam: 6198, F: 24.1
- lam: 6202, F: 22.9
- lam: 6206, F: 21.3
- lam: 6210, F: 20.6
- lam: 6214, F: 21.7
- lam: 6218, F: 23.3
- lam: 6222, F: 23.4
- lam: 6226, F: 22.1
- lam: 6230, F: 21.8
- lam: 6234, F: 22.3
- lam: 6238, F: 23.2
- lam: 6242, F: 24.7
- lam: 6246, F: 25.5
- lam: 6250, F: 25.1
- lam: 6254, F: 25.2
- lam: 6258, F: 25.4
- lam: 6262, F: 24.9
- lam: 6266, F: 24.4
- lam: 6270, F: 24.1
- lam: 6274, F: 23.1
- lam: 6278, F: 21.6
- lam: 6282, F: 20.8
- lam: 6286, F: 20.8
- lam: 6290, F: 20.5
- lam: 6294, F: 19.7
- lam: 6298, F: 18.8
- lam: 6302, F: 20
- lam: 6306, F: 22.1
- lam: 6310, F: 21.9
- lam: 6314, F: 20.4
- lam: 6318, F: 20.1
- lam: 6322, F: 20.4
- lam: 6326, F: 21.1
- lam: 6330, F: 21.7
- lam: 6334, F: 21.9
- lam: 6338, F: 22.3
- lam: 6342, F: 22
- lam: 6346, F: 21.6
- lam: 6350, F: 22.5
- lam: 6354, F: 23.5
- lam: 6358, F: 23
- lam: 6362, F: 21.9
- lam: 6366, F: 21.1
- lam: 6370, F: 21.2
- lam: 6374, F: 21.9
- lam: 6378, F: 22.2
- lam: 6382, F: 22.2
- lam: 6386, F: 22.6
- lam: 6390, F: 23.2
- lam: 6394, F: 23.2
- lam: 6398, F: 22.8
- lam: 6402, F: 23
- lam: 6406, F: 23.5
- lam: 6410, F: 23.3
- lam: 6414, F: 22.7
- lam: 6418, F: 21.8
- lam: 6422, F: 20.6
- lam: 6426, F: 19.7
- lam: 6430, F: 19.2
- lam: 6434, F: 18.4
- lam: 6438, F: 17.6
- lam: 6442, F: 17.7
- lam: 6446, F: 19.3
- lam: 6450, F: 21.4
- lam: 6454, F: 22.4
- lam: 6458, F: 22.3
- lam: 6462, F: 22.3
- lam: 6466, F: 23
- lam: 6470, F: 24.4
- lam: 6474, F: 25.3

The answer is 0.103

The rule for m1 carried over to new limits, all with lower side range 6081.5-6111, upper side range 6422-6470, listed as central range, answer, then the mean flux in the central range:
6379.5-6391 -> -0.08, 22.6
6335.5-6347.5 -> -0.03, 22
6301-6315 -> 0.02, 21.2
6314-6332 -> 0.04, 20.8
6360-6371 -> -0.01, 21.4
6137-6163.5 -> -0.01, 23.4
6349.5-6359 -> -0.09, 23.1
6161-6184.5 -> 0.01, 22.7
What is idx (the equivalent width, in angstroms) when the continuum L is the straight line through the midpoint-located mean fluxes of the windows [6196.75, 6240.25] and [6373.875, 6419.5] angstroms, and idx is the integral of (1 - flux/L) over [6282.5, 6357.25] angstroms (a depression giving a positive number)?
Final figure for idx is 4.62 angstroms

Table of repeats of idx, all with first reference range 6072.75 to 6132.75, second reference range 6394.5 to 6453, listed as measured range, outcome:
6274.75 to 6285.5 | 0.3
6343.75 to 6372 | -1.0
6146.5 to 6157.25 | -0.1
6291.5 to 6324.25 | 1.9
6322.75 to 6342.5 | -0.2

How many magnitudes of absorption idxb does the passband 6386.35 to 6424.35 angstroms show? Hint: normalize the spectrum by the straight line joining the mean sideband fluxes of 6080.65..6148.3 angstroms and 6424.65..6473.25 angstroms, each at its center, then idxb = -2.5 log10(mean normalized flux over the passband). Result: -0.08 mag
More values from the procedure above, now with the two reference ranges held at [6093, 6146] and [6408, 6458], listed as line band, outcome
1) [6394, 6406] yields -0.118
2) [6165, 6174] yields -0.036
